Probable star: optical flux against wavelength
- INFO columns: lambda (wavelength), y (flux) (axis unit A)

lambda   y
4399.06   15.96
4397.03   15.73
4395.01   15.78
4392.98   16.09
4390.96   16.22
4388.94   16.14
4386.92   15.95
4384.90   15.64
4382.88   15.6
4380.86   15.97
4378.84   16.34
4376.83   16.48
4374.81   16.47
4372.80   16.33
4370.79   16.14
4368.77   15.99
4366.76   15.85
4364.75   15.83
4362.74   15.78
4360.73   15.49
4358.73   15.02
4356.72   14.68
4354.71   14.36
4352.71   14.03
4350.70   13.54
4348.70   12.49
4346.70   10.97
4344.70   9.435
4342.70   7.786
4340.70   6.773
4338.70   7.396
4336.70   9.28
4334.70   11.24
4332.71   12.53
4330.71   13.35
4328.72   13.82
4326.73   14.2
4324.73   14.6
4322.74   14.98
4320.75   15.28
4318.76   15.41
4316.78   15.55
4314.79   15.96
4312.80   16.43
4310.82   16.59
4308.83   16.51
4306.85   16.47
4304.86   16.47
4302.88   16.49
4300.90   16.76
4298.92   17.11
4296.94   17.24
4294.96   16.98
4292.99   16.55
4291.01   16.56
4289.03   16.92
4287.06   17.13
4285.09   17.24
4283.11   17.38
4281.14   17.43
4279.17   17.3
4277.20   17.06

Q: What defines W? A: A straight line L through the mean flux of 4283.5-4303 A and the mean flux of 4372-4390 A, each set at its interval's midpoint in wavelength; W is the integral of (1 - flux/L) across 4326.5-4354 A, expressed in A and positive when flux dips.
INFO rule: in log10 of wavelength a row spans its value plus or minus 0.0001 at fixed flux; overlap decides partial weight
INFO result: 8.9 A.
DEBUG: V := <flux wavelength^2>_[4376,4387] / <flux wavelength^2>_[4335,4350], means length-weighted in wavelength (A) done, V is 1.7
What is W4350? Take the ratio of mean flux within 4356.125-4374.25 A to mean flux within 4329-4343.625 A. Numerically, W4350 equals 1.58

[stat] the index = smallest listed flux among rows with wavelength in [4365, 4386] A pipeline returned 15.6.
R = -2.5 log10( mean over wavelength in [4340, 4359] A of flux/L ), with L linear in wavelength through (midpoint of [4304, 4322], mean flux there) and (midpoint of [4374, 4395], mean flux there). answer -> 0.33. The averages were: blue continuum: 16.1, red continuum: 16.1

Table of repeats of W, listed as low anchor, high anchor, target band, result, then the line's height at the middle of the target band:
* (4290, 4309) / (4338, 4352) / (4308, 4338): -2.3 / 13.2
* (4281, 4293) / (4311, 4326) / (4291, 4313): -0.5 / 16.3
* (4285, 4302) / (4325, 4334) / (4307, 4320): -0.9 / 15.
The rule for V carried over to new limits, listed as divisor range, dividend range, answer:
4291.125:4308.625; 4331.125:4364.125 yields 0.73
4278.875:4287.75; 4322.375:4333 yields 0.82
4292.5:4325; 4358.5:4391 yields 1.01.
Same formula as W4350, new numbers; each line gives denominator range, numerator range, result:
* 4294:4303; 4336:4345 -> 0.47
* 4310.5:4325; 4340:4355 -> 0.71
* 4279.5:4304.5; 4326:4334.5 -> 0.78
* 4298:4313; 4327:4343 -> 0.64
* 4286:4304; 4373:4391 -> 0.95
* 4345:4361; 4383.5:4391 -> 1.18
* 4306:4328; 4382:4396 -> 1.02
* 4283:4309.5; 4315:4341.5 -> 0.76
